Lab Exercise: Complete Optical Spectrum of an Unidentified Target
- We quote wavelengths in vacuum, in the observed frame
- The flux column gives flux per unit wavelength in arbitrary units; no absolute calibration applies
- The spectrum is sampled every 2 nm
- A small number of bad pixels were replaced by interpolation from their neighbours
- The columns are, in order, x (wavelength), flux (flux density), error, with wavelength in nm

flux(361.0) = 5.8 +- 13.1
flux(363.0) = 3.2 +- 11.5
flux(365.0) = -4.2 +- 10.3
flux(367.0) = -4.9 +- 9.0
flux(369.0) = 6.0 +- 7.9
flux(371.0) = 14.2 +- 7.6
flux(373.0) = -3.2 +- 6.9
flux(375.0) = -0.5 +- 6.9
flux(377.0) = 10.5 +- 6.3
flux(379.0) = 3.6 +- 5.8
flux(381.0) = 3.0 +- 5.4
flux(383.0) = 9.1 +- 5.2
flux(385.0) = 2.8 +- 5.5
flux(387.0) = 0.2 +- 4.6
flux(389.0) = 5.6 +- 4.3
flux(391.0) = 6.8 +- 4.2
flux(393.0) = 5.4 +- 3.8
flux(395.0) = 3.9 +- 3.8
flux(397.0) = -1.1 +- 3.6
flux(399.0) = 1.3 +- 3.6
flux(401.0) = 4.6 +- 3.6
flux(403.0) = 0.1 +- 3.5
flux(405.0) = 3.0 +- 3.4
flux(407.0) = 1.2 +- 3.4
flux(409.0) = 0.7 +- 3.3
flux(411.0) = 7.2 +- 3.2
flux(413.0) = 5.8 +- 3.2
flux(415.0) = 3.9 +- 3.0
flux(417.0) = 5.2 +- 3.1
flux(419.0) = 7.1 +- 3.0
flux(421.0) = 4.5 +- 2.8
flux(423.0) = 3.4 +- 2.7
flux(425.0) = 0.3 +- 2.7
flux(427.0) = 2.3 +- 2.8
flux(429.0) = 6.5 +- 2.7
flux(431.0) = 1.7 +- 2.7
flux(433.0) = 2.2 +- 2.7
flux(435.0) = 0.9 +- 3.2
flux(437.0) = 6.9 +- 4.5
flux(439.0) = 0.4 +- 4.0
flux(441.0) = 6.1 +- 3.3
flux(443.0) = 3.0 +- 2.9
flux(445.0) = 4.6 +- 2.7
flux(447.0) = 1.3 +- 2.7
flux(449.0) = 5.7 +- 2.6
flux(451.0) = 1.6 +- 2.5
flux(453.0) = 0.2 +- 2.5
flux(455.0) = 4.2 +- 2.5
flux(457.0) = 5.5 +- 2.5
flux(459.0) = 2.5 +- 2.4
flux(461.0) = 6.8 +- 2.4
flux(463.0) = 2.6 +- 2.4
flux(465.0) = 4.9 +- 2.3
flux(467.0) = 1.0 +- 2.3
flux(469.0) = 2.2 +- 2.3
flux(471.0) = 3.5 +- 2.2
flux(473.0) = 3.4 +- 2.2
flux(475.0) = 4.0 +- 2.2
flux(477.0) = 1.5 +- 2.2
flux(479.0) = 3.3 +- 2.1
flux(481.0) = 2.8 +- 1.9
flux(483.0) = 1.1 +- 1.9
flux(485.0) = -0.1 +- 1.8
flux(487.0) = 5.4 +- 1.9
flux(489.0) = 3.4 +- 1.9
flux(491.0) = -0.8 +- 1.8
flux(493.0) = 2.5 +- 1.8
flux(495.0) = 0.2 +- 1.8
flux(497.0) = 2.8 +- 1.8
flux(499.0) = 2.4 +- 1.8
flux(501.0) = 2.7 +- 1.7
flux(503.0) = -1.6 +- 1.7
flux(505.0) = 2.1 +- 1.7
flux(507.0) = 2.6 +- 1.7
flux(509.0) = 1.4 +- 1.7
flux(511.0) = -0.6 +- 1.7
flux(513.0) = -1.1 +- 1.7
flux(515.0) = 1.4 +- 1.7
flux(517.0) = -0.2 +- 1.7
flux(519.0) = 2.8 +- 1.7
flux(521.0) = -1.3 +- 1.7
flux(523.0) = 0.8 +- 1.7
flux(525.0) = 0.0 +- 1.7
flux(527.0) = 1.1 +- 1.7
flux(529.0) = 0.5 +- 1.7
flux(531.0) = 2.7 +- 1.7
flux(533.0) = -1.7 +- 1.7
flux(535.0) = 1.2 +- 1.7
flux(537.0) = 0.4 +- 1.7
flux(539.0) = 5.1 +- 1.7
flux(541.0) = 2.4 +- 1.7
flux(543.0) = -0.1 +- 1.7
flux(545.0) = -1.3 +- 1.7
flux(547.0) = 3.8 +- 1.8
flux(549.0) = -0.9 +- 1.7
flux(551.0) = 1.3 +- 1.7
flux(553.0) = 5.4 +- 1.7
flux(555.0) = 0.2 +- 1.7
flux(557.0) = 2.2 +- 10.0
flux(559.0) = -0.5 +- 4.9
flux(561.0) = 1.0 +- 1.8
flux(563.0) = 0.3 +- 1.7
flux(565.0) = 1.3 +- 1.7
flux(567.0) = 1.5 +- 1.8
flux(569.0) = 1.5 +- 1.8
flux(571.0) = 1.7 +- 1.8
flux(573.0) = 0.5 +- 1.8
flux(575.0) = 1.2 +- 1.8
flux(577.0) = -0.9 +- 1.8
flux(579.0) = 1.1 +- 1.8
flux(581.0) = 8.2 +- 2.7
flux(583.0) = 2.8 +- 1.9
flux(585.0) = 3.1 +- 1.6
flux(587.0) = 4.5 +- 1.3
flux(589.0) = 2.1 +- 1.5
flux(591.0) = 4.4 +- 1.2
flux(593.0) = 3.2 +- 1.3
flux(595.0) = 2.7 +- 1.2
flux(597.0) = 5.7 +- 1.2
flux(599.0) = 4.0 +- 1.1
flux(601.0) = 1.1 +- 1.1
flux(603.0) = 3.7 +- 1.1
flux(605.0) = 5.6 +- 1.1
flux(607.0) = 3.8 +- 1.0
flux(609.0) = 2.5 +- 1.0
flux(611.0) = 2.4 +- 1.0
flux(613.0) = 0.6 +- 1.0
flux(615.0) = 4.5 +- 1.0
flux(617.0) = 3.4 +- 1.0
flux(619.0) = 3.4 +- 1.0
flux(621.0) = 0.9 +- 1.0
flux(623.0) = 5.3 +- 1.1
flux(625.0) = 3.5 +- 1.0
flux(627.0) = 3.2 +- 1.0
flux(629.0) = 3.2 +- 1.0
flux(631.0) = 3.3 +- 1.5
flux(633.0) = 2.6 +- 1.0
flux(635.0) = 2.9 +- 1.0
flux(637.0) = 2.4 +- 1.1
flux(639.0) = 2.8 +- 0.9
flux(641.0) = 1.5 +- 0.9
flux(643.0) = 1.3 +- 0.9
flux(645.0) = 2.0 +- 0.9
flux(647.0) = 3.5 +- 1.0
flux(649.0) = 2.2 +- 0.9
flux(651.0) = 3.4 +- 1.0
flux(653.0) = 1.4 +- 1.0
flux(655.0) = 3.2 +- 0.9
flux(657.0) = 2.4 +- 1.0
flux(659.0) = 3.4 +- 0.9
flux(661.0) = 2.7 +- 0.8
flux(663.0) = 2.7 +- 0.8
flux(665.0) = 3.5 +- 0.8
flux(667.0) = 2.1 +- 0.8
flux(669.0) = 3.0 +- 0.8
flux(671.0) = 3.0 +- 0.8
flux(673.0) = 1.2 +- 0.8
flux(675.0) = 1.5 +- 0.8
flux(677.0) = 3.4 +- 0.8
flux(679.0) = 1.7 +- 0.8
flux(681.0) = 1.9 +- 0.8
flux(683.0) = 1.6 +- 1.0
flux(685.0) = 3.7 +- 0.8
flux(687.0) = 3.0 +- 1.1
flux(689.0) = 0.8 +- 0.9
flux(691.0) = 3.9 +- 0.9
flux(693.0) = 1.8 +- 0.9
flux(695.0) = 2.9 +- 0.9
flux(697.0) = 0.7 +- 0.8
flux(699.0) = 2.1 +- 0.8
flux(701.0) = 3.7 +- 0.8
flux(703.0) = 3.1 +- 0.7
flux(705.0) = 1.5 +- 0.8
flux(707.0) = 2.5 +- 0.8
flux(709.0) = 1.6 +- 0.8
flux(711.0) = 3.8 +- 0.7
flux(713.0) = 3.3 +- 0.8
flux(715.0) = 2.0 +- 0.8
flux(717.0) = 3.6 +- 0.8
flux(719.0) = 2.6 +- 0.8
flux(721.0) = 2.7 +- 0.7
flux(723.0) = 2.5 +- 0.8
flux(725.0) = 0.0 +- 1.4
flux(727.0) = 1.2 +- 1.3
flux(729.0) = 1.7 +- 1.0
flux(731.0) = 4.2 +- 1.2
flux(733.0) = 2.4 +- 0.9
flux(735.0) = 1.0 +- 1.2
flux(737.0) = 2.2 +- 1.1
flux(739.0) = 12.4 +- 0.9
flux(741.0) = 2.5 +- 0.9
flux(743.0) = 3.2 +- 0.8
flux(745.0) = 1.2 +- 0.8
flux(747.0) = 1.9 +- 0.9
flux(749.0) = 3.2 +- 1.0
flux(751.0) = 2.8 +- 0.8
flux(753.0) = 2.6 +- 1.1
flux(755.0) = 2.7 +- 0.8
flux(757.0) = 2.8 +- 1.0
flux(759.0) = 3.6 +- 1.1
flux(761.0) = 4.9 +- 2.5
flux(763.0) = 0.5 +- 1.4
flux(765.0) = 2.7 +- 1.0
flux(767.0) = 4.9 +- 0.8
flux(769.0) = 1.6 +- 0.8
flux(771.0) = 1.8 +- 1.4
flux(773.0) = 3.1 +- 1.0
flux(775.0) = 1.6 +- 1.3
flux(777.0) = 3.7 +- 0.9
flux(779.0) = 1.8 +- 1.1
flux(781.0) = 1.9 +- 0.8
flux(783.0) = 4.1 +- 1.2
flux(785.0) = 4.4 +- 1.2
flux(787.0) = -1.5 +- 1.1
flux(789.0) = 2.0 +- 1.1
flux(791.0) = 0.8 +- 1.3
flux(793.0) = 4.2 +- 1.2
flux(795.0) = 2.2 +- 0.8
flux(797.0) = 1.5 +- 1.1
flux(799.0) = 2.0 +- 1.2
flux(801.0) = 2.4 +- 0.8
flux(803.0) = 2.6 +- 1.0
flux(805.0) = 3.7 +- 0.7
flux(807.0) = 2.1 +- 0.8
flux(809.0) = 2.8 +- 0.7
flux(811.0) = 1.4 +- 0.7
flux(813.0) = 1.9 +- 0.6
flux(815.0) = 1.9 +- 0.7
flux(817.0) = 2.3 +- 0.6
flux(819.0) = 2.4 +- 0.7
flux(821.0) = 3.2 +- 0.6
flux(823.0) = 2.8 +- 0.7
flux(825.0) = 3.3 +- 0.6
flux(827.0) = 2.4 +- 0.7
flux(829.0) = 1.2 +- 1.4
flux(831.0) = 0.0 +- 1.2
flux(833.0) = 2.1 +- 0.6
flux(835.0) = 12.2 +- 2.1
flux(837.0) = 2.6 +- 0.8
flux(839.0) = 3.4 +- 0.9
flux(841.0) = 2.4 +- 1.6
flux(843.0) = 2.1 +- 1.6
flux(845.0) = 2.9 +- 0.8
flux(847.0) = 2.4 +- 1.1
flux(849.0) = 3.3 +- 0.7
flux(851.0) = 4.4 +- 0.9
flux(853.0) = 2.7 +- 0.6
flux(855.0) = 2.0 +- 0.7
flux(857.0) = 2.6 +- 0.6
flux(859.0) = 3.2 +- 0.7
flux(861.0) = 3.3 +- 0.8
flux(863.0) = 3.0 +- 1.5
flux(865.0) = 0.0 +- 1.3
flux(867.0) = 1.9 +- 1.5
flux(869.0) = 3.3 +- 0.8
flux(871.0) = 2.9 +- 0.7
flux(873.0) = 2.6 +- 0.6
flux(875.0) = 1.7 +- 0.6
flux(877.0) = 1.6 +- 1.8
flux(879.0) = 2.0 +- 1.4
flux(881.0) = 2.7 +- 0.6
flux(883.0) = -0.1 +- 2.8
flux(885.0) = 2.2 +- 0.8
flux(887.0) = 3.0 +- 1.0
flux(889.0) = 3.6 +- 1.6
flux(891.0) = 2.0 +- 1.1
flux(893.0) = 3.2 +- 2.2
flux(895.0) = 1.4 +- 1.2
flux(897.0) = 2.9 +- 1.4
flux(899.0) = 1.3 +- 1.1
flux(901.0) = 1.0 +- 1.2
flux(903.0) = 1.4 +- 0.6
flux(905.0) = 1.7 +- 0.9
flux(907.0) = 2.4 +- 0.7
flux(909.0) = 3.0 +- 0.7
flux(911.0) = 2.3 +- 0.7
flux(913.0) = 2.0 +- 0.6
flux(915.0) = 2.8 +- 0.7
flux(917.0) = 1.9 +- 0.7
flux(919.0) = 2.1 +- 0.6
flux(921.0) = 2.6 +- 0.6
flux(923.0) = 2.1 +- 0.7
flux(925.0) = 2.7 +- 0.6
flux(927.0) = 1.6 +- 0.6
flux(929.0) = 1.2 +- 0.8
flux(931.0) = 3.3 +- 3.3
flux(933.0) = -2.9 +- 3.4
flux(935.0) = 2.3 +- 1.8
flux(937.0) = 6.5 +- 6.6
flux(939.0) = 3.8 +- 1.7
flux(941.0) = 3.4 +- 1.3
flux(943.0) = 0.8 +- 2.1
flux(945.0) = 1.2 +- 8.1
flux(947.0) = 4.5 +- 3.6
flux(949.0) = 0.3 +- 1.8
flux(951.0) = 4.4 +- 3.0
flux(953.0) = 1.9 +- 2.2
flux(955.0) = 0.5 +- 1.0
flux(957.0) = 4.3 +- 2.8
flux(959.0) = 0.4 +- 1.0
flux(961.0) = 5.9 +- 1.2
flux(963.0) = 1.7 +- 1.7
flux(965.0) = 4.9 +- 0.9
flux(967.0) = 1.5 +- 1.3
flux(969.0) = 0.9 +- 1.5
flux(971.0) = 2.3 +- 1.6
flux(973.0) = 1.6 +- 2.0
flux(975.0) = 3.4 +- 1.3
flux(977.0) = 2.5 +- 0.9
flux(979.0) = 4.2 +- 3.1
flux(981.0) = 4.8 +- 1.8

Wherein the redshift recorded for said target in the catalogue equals 0.98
